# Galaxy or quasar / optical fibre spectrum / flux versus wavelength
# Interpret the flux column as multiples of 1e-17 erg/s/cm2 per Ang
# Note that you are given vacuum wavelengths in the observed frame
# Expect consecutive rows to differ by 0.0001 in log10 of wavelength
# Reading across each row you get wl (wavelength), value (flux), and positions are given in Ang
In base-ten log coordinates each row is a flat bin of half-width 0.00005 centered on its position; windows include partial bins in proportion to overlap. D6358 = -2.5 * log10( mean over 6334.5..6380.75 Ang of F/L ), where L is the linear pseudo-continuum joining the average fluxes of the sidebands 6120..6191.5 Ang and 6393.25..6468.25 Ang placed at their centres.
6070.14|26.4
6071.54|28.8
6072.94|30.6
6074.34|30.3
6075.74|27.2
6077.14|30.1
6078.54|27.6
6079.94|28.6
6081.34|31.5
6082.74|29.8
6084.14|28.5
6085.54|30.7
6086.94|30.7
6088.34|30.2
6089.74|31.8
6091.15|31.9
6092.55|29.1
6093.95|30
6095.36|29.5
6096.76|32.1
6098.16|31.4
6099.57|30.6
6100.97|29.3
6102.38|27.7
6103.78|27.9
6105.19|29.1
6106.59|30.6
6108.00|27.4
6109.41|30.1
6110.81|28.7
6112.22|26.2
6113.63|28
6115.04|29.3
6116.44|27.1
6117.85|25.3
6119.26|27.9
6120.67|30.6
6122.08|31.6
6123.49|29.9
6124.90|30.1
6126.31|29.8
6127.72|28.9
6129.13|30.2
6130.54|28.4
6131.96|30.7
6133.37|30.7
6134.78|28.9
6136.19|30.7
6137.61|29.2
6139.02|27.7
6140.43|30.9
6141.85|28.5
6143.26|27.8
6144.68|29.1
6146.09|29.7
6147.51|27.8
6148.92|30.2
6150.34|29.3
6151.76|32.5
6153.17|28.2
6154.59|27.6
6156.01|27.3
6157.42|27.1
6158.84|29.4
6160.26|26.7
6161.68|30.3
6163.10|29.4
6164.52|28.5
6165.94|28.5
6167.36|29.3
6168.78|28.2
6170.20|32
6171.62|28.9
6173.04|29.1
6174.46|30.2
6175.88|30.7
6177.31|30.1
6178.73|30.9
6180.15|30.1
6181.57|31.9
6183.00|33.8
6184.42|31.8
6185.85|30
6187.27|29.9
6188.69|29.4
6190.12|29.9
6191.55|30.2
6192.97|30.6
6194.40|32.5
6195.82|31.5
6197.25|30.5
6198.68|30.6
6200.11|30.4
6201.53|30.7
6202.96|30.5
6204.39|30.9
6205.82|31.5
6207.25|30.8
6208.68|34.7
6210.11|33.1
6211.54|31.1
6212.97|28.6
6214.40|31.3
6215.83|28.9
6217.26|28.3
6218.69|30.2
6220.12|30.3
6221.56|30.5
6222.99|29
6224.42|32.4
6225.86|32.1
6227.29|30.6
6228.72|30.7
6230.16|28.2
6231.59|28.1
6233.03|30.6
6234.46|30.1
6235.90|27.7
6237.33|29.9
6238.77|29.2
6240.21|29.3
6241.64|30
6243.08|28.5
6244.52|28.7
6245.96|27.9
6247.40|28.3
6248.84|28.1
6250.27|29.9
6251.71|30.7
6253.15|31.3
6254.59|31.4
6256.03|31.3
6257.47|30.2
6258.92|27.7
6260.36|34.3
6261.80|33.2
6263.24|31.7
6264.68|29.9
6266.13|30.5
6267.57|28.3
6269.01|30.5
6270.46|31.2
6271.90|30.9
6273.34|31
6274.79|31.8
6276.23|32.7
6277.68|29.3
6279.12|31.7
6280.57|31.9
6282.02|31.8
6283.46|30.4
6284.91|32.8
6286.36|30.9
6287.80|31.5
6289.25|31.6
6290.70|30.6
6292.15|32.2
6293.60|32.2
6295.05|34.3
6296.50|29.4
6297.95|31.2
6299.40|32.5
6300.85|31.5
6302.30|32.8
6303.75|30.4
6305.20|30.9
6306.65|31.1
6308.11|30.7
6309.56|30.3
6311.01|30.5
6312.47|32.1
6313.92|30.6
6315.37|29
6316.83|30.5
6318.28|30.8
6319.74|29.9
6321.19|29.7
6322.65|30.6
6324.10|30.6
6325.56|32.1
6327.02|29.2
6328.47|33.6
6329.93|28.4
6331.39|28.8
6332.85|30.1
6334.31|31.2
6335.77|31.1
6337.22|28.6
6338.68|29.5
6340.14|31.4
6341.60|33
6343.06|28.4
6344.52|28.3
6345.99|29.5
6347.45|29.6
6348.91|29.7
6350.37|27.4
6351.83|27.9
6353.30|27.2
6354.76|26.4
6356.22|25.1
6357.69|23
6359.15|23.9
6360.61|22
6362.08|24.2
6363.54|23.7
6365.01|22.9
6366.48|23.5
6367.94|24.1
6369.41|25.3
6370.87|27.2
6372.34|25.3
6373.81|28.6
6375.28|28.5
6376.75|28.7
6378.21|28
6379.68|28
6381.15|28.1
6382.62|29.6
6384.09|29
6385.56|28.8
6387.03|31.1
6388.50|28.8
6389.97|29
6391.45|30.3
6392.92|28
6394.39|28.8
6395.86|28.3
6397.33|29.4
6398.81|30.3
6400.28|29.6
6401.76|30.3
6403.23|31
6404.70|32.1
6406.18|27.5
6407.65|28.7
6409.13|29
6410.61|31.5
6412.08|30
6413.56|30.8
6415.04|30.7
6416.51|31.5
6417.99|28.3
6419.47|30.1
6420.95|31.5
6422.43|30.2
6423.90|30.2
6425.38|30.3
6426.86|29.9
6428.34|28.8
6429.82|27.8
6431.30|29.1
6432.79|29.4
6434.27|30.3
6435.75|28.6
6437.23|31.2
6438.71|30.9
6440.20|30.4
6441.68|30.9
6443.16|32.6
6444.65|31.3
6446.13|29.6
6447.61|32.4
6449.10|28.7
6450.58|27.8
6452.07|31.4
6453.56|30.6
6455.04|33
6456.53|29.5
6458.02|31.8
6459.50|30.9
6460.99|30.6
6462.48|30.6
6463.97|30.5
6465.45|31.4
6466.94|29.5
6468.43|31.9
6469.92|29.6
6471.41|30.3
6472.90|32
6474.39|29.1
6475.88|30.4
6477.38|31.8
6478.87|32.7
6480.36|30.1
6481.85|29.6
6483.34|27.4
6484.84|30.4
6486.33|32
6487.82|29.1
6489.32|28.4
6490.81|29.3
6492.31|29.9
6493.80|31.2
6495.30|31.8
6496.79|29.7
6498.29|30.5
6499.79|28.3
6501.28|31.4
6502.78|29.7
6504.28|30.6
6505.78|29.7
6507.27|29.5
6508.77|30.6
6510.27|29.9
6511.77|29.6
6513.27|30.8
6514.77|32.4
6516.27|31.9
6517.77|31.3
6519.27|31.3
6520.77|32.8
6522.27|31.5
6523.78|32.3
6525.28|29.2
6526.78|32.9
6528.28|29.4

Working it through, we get 0.11 mag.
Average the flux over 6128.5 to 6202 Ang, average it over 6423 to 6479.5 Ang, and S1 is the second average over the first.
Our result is 1.02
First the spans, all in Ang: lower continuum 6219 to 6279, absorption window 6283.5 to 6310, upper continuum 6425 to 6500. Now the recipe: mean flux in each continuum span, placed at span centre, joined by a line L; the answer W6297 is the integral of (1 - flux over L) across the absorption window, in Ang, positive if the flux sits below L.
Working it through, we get -1.1 Ang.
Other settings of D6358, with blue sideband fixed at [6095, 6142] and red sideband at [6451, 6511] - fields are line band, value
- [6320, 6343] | -0.02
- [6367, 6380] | 0.12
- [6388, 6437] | 0.02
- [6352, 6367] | 0.23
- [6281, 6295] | -0.07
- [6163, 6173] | 0.01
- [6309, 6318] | -0.02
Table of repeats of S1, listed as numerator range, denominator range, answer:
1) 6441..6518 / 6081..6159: 1.04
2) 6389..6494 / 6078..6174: 1.03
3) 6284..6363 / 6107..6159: 1.03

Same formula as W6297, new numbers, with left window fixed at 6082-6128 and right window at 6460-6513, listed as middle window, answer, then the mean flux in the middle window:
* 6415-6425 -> -0.07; 30.4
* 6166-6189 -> -0.58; 30.4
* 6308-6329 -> -0.52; 30.7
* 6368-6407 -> 1.70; 28.8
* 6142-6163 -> 0.54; 28.8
